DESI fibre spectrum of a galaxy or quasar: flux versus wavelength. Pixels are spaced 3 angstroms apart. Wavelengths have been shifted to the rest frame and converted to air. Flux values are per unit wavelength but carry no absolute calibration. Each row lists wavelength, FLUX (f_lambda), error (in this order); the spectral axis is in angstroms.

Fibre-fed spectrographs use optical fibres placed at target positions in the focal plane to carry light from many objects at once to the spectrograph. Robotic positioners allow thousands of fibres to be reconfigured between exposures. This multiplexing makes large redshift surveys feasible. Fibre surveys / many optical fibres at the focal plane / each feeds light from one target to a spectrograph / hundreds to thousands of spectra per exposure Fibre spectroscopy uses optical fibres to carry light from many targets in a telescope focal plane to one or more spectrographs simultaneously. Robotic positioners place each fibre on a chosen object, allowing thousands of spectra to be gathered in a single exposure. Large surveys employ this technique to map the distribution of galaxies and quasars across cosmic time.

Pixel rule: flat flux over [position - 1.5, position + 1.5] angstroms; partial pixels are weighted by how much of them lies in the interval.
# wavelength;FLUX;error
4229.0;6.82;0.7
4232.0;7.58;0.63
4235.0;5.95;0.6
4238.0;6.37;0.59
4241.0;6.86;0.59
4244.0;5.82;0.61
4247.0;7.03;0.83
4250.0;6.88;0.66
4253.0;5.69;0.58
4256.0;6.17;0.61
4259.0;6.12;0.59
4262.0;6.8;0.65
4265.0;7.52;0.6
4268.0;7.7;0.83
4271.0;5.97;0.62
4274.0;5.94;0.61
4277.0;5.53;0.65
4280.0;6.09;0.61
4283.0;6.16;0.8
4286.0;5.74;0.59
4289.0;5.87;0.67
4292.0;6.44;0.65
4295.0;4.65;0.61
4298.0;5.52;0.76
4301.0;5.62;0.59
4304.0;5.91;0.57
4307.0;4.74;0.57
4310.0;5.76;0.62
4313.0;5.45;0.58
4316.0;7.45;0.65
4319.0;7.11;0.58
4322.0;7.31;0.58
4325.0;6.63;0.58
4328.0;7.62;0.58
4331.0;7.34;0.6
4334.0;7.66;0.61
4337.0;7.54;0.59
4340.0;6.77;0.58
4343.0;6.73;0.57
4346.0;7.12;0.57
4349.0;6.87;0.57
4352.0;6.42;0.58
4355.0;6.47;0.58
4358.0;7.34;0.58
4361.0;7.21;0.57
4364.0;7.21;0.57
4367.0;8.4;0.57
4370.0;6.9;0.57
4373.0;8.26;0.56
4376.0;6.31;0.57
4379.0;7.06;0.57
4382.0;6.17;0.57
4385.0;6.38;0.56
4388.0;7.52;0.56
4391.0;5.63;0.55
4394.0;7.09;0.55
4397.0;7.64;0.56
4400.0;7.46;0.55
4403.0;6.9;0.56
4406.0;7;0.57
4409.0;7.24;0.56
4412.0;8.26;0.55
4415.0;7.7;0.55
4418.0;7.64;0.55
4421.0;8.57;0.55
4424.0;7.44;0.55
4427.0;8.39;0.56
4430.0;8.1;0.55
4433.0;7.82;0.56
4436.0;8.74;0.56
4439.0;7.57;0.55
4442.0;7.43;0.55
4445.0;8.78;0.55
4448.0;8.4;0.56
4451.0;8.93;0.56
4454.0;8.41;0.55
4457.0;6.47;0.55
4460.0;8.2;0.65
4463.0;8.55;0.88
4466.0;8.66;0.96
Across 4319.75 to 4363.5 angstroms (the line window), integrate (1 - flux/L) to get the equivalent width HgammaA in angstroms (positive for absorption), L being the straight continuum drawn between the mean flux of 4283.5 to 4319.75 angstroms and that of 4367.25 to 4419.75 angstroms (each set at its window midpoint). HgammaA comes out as -4.6 angstroms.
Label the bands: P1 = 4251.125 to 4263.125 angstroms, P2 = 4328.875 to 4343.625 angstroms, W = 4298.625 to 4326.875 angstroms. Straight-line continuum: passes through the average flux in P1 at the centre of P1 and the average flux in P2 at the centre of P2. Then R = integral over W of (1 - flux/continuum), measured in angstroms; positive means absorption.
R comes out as 3.0 angstroms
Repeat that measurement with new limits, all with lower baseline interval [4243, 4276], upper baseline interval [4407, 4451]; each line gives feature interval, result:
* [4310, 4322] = 0.7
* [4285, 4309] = 4.5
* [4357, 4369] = -0.1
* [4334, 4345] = 0.2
